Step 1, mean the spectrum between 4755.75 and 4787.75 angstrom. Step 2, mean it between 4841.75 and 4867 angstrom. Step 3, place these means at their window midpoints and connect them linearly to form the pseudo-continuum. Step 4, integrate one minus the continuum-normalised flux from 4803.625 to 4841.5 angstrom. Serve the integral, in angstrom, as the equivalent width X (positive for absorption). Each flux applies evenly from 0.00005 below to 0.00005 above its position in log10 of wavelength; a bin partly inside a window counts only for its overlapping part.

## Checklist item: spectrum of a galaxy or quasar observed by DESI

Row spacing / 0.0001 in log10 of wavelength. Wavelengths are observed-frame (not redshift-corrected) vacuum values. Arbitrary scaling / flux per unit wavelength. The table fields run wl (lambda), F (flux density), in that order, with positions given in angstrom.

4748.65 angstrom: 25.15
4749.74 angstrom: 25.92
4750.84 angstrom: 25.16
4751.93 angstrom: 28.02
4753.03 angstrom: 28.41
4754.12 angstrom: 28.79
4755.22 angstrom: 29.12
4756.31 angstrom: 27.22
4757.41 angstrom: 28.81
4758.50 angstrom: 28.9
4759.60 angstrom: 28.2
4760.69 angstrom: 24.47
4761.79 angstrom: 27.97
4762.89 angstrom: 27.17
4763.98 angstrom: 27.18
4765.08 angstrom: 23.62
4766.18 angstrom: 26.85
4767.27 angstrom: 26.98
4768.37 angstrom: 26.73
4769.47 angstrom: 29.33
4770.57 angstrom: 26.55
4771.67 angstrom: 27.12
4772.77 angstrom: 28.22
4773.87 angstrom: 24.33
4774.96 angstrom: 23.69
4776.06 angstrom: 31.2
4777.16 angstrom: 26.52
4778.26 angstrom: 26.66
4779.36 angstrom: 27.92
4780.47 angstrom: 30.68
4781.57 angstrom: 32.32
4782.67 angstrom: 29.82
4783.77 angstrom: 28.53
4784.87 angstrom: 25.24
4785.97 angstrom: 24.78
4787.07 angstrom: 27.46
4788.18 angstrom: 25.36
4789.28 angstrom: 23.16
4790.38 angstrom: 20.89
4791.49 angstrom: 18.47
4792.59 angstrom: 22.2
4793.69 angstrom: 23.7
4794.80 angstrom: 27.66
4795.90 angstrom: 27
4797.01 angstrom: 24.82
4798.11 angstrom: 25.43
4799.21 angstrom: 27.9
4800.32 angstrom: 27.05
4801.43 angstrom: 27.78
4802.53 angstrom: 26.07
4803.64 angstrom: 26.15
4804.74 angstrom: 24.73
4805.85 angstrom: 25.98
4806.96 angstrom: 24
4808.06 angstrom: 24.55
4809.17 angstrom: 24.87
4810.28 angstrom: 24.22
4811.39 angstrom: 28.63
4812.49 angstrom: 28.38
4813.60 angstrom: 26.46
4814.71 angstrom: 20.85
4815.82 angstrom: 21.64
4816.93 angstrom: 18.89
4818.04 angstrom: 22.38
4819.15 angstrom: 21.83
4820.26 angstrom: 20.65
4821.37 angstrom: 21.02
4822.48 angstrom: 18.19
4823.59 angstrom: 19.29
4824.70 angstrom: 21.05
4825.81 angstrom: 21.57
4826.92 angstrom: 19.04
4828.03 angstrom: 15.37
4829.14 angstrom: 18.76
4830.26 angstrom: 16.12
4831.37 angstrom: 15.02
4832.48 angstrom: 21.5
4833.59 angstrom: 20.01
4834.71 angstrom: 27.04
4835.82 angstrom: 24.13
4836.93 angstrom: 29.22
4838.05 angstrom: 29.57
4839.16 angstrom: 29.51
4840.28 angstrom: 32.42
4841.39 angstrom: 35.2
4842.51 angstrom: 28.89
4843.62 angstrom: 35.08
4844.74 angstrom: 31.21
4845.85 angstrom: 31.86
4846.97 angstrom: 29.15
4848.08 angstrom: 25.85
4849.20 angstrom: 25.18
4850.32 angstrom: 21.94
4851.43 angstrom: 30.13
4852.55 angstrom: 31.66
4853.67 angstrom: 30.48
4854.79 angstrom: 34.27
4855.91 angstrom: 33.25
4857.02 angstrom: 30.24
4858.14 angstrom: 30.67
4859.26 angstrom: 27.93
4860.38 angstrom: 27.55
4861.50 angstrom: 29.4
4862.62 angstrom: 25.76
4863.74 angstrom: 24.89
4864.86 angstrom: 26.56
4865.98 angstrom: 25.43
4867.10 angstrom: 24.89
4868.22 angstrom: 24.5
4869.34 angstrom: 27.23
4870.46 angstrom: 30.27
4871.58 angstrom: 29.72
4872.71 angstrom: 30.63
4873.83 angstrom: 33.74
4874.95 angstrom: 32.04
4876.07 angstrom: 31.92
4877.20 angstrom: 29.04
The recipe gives 6.9 angstrom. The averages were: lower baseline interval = 27.4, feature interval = 23.2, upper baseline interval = 28.9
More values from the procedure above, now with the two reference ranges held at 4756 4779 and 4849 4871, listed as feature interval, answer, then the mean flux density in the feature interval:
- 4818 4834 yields 4.8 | 19.4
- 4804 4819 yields 1.8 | 24.2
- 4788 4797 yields 1.2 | 23.6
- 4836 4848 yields -1.2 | 30.8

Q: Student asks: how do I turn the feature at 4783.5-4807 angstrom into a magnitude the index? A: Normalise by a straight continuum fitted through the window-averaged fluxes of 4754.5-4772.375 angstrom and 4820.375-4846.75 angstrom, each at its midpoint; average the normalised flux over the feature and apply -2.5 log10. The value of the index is 0.03 mag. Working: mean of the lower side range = 27.3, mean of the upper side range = 24.4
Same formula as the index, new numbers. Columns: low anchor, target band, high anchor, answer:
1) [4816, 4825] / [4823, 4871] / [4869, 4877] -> -0.03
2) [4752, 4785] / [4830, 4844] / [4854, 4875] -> 0.08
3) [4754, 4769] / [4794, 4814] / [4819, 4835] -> -0.18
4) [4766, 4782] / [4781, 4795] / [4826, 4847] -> 0.08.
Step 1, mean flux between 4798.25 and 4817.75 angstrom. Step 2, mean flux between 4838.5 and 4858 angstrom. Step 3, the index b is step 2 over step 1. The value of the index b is 1.21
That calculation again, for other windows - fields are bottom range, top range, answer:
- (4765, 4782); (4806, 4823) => 0.84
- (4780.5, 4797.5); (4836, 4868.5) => 1.13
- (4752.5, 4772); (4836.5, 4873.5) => 1.06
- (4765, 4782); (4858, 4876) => 1.03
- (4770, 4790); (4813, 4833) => 0.74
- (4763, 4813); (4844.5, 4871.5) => 1.08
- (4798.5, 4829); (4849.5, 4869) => 1.21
